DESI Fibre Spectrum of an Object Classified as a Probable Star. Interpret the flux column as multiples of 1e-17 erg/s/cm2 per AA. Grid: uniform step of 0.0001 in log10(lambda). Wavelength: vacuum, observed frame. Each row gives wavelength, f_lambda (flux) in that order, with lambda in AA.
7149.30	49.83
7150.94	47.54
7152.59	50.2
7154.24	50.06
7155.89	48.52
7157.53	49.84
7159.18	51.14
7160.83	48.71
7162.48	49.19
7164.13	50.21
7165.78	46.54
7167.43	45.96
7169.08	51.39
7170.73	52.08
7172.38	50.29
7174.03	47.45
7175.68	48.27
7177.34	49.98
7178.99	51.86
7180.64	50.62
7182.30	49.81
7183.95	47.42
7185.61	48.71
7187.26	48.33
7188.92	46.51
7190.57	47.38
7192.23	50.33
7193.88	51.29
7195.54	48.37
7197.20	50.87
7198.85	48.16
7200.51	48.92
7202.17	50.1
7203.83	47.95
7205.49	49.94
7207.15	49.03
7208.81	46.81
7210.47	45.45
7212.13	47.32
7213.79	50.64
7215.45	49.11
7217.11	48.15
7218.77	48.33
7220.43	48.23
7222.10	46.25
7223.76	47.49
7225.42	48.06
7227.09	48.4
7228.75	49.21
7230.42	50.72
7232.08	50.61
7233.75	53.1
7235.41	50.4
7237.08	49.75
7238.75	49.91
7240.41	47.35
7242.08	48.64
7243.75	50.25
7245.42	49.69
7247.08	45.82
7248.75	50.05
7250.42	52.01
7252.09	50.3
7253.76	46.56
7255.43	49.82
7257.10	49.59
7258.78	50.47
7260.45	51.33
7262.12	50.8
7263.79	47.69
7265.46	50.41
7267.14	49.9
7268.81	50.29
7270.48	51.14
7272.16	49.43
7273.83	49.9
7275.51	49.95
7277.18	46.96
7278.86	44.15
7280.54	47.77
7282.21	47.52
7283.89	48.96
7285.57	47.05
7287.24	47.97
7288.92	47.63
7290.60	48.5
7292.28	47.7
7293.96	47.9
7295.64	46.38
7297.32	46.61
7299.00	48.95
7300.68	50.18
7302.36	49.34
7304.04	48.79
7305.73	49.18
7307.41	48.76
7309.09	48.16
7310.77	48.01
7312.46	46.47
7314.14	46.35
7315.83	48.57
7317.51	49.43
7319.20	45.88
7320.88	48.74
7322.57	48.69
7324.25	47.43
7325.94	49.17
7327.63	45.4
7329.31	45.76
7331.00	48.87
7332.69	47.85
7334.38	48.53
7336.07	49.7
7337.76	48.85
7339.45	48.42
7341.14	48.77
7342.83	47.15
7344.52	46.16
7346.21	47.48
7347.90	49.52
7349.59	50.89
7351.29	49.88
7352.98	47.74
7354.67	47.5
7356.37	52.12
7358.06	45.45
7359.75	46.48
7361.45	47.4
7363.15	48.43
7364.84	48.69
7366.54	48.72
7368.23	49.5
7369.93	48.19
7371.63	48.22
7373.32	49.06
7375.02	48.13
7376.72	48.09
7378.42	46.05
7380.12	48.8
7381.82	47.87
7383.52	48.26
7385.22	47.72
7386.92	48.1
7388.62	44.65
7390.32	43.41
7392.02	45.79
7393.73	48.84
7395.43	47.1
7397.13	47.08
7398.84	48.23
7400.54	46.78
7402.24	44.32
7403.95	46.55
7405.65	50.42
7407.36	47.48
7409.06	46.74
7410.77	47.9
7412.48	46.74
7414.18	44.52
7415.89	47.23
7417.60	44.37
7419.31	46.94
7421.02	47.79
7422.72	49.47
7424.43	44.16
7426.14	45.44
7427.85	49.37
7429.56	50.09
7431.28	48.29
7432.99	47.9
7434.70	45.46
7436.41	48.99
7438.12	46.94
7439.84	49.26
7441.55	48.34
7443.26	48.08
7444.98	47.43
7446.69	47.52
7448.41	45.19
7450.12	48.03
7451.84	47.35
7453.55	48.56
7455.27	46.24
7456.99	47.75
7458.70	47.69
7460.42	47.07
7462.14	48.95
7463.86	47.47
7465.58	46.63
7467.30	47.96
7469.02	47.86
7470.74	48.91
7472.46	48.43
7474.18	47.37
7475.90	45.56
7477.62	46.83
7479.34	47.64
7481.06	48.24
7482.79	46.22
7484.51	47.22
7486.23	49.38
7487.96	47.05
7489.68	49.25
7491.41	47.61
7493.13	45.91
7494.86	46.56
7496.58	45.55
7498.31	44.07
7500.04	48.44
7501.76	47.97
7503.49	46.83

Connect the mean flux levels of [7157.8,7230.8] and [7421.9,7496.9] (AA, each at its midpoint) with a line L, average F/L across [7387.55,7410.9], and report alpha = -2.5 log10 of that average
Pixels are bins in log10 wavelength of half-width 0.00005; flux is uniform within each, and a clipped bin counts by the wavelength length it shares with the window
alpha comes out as 0.024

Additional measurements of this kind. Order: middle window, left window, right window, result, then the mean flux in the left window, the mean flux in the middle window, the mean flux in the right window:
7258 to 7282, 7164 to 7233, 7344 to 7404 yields -0.02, 48.9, 49.3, 47.7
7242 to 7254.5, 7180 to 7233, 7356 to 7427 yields -0.02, 48.7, 49.2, 47.3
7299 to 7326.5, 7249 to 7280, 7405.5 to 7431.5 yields 0.01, 49.5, 48.3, 47.2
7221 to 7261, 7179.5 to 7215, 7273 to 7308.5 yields -0.02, 48.8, 49.4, 48.1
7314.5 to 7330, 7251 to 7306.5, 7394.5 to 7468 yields 0.02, 48.8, 47.7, 47.3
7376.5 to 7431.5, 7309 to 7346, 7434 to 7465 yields 0.01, 47.8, 47.1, 47.6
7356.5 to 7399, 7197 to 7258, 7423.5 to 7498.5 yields 0.01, 49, 47.6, 47.4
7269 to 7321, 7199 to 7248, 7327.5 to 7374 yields 0.01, 48.8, 48.2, 48.3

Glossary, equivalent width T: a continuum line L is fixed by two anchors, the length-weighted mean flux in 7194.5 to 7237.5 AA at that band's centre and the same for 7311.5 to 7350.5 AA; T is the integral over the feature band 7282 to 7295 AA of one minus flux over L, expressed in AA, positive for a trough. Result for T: 0.1 AA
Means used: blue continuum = 48.9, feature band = 47.9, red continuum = 48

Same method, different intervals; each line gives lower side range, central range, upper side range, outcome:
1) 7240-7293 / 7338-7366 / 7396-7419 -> -0.37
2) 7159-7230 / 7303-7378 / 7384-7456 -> -0.68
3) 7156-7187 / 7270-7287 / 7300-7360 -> 0.14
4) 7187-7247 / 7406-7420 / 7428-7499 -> 0.34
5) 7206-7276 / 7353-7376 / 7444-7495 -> 0.00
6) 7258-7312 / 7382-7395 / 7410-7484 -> 0.30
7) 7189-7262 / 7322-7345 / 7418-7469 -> 0.20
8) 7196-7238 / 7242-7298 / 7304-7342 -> -0.37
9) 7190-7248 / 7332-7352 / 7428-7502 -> -0.15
